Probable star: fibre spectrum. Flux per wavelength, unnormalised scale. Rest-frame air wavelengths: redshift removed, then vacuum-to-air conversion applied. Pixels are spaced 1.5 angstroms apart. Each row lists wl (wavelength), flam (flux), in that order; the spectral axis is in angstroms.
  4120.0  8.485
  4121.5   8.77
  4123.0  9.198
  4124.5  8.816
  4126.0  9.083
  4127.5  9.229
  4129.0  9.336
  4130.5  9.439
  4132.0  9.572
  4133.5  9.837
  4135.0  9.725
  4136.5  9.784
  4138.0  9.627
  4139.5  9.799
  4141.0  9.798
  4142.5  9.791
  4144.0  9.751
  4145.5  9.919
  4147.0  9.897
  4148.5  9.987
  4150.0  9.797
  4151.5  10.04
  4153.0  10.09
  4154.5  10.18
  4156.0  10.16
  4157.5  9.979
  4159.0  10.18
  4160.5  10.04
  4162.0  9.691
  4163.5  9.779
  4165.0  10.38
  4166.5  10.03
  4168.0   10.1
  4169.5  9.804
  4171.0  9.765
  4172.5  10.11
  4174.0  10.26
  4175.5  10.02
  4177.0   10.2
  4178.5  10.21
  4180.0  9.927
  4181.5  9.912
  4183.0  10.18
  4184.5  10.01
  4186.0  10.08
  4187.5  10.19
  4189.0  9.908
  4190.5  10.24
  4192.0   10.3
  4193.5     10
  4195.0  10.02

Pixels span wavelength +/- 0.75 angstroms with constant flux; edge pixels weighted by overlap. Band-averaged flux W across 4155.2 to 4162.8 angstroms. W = 10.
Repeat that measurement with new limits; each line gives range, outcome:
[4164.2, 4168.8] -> 10.2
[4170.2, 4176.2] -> 10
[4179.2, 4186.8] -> 10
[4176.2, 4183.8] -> 10.1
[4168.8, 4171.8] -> 9.79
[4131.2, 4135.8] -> 9.71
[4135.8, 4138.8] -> 9.71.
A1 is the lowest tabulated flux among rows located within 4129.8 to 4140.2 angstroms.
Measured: 9.439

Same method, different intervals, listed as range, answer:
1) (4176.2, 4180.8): 9.927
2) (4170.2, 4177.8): 9.765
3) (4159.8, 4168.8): 9.691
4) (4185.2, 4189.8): 9.908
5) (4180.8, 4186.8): 9.912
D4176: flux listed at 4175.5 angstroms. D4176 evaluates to 10.02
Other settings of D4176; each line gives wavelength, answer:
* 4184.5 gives 10.01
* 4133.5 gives 9.837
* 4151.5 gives 10.04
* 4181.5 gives 9.912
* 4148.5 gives 9.987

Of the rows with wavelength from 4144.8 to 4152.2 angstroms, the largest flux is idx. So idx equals 10.04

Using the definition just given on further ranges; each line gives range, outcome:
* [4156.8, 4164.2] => 10.18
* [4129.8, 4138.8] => 9.837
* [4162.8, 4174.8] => 10.38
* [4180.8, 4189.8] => 10.19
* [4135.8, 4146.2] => 9.919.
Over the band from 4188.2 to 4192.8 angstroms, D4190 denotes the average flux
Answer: 10.1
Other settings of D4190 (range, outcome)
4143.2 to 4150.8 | 9.87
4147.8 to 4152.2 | 9.94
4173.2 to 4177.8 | 10.2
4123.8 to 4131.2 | 9.18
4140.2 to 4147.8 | 9.83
